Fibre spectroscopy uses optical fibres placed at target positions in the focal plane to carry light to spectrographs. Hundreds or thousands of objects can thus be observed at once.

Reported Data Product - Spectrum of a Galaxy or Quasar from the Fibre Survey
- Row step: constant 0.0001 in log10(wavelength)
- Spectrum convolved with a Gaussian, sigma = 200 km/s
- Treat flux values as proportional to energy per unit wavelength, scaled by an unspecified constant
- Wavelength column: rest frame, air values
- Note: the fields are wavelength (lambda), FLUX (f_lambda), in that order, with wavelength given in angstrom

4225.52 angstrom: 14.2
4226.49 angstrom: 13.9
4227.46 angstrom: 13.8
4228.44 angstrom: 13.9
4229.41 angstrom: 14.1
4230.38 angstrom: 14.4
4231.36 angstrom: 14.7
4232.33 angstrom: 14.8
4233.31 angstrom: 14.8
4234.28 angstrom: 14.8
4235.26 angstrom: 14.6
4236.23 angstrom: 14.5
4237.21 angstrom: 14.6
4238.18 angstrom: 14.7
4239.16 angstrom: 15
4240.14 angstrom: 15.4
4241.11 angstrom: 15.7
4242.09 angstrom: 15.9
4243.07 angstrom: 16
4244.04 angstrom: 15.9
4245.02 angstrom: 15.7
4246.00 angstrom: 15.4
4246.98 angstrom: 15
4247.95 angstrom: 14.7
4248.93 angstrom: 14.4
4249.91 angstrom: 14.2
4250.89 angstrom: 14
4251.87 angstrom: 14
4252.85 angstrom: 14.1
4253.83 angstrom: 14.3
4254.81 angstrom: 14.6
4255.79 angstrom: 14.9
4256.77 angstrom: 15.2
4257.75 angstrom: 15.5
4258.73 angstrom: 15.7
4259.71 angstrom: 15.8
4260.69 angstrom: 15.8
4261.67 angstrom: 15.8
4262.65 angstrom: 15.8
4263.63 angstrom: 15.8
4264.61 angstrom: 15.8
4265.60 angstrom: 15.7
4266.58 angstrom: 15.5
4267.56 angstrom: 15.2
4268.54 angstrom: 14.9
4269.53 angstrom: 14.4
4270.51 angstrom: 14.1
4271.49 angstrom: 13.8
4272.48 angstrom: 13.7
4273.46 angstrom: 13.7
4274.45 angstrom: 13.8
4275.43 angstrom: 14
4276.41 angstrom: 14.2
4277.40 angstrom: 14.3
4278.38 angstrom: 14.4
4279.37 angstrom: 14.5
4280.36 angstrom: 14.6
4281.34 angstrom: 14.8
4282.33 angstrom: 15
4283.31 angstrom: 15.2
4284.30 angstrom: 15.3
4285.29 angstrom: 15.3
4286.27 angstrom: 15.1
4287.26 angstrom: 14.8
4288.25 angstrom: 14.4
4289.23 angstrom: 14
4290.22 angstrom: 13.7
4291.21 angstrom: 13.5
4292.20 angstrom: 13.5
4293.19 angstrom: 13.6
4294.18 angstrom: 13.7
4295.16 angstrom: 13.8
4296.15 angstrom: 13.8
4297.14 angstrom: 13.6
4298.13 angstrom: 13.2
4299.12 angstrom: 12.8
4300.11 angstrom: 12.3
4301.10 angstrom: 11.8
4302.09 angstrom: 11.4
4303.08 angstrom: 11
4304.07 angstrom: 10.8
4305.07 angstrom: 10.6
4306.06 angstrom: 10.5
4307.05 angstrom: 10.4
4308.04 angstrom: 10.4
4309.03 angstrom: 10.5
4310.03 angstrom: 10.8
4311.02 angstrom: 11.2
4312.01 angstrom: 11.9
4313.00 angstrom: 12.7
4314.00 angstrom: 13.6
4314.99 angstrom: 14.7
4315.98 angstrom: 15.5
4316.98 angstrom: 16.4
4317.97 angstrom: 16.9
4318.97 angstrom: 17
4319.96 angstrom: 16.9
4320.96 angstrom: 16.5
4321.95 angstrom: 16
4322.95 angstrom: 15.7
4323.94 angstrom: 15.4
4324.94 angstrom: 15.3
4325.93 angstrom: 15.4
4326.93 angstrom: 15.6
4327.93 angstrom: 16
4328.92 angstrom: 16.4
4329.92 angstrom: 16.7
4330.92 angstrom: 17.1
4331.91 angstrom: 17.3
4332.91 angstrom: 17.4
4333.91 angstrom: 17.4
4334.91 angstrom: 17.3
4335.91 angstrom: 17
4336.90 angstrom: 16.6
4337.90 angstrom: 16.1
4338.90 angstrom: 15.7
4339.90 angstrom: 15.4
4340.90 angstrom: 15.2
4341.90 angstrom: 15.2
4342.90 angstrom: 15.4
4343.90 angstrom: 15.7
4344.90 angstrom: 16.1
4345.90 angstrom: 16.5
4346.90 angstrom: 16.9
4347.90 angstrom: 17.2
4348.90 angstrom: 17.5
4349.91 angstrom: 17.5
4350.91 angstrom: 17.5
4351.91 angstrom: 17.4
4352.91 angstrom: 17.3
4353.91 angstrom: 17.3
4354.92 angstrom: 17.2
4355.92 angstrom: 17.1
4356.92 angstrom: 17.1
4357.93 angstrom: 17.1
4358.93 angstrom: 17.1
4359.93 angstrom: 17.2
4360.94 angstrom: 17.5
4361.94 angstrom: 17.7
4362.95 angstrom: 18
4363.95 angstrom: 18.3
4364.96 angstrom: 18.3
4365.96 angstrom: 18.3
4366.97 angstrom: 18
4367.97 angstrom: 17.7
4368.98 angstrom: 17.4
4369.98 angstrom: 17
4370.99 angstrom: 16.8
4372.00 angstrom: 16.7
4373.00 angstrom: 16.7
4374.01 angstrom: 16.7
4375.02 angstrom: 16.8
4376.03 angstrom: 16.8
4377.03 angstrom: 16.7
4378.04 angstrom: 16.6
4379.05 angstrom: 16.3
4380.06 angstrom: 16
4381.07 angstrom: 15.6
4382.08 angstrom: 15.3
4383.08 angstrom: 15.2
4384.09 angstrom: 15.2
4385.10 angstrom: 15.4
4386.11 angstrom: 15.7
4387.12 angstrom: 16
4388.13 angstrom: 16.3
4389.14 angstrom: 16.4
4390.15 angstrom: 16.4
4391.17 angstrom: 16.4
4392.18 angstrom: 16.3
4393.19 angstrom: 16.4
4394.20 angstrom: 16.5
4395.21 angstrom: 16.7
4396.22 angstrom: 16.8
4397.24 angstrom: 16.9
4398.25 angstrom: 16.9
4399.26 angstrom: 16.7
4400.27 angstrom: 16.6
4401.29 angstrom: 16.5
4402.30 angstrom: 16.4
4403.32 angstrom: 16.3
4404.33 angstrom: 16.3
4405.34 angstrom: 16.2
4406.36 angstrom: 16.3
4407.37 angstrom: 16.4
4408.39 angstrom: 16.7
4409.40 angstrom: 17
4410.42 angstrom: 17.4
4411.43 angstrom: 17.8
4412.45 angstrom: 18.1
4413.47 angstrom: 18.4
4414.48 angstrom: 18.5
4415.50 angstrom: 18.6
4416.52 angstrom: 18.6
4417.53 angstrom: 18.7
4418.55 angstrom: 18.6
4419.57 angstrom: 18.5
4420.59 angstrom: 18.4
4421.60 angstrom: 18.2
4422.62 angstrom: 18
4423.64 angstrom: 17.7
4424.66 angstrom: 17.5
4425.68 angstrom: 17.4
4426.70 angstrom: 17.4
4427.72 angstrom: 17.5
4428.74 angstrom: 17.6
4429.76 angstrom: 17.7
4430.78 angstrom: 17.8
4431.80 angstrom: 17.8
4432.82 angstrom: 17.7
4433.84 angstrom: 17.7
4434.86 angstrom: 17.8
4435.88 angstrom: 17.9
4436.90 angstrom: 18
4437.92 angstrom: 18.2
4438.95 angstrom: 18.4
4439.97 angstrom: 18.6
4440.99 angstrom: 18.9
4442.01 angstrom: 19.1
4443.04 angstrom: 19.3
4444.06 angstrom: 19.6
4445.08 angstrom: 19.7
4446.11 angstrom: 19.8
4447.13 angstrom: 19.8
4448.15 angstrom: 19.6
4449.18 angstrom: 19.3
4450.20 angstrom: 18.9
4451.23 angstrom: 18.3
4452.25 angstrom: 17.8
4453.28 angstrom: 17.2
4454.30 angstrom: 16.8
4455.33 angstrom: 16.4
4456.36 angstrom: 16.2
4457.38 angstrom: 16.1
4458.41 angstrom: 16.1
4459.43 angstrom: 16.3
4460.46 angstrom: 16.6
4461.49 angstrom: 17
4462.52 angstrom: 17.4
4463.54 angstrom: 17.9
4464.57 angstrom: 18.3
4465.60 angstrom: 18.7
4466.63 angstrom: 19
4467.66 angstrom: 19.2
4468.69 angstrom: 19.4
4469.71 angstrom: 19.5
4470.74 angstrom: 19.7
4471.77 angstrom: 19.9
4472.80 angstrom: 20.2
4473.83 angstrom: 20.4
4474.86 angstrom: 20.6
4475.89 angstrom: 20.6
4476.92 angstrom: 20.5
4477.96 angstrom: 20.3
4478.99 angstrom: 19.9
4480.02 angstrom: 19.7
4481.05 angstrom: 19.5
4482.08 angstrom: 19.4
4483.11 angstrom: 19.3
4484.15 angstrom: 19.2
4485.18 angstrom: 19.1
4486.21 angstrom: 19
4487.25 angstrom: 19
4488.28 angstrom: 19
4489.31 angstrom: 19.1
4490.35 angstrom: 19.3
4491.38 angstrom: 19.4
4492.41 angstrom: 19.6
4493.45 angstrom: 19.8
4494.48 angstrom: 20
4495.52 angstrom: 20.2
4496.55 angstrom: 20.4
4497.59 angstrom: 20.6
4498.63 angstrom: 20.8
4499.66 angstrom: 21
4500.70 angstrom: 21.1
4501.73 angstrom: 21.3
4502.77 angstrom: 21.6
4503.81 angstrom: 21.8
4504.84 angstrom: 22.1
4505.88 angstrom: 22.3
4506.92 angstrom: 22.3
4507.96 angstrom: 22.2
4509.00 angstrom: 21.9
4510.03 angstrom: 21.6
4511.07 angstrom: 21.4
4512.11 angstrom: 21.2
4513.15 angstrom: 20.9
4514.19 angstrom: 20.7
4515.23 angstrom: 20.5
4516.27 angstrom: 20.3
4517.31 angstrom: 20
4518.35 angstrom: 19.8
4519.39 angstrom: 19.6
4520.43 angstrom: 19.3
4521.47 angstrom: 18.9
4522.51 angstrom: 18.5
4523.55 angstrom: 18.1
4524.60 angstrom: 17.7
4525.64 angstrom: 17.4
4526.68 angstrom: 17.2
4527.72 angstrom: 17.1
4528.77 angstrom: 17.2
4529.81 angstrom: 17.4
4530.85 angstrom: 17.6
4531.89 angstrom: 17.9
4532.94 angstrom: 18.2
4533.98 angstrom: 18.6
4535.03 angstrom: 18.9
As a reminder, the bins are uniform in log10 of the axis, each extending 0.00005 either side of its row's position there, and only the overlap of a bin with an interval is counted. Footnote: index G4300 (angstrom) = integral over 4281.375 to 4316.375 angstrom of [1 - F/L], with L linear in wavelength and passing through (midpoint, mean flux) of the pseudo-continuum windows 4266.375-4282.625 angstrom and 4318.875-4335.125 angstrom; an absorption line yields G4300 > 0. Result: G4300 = 5.23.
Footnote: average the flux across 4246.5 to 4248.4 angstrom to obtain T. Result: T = 14.9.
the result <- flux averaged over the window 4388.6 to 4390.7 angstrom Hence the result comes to 16.3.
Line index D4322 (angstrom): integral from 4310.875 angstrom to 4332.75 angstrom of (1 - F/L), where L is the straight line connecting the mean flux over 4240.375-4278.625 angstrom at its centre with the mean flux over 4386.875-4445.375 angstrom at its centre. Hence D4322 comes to 0.6 angstrom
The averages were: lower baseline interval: 14.9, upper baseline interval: 17.5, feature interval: 15.6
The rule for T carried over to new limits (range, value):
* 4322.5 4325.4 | 15.5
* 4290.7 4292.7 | 13.5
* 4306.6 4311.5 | 10.7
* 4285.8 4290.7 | 14.4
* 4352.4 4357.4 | 17.2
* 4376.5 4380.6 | 16.4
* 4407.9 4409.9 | 16.9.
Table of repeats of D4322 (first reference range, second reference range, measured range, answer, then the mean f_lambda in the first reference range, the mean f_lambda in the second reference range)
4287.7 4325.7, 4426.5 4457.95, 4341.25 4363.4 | -2.8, 13.4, 18.2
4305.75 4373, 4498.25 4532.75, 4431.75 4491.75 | 0.1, 16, 19.9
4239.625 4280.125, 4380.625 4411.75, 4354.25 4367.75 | -1.4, 14.9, 16.4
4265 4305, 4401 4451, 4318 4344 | -1.7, 13.9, 18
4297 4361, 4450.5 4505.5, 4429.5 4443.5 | -0.1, 15.2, 19.2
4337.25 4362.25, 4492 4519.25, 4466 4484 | 0.3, 16.7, 21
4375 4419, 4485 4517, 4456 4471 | 1.1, 16.7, 20.6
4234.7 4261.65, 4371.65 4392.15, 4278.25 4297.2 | 1.3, 15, 16.2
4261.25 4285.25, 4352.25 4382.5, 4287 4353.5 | 5.1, 14.8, 17.1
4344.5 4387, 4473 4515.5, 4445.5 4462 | 1.4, 16.9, 20.5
